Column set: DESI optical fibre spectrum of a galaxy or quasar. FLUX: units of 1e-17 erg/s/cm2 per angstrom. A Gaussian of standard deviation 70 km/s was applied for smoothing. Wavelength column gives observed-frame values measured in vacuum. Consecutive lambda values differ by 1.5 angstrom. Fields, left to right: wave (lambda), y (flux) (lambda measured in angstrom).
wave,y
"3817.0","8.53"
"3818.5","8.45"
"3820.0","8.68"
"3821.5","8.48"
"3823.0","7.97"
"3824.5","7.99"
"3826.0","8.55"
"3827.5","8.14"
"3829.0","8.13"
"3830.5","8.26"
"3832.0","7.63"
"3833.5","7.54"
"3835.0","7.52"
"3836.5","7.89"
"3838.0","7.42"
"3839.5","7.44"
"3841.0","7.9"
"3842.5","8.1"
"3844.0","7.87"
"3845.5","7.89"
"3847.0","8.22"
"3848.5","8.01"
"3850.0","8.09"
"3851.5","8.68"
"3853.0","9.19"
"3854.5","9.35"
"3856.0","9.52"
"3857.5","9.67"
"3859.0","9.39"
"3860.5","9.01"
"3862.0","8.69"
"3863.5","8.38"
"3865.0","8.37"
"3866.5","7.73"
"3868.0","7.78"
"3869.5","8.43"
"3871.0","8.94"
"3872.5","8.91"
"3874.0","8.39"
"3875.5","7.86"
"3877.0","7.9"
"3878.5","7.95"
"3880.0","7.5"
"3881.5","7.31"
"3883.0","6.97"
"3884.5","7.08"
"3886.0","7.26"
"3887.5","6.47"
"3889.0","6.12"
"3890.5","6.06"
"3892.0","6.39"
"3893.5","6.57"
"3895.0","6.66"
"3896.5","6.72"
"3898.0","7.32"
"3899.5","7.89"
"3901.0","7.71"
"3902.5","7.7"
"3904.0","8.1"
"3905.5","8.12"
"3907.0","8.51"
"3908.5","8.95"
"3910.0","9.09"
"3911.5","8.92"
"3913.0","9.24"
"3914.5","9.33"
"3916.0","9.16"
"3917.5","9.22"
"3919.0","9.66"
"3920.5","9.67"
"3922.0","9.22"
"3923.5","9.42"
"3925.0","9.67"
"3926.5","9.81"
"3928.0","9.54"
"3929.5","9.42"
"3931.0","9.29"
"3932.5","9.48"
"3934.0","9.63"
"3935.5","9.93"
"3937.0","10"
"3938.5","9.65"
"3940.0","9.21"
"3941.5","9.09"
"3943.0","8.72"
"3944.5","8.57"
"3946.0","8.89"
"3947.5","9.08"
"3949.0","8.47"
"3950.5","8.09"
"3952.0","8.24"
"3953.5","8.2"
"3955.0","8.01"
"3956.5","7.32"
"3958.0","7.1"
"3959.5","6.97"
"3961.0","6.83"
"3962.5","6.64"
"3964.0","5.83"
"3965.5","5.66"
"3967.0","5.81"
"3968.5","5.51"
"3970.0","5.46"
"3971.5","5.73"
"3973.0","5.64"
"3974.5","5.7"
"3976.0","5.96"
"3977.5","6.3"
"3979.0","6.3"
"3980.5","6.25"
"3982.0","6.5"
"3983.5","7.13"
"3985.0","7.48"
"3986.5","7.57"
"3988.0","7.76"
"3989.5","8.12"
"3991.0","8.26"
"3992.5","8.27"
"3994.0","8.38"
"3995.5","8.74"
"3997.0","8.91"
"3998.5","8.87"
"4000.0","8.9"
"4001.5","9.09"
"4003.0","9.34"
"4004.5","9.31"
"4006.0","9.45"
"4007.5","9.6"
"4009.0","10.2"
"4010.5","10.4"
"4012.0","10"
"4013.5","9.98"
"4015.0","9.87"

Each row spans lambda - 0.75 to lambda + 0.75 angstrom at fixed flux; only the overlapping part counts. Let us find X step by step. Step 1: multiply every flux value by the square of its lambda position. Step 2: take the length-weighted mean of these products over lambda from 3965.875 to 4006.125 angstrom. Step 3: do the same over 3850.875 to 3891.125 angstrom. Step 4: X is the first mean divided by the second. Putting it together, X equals 1.0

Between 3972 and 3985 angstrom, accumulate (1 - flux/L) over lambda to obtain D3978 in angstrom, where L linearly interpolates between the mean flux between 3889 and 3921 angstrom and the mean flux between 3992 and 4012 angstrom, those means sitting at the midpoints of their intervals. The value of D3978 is 3.9 angstrom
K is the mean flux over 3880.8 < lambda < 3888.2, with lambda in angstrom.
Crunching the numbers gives 7.02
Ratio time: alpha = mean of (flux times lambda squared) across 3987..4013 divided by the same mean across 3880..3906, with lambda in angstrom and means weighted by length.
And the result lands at 1.35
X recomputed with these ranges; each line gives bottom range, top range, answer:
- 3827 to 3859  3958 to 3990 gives 0.84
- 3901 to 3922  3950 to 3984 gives 0.76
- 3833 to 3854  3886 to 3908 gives 0.92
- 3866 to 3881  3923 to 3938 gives 1.22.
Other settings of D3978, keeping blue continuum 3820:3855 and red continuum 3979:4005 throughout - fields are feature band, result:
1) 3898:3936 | -4.3 angstrom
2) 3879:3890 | 1.6 angstrom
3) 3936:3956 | -1.7 angstrom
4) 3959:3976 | 4.5 angstrom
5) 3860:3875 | -0.6 angstrom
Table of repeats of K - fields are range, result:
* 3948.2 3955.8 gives 8.2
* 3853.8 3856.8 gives 9.44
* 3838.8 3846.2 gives 7.84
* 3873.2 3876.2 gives 8.14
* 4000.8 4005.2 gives 9.25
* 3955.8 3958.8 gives 7.2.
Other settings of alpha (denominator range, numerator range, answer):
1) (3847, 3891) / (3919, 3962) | 1.13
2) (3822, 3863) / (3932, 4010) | 1.01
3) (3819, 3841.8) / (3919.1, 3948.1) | 1.24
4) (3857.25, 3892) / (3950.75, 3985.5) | 0.88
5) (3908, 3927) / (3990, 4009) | 1.00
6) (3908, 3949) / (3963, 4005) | 0.80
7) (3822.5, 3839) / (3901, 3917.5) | 1.15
